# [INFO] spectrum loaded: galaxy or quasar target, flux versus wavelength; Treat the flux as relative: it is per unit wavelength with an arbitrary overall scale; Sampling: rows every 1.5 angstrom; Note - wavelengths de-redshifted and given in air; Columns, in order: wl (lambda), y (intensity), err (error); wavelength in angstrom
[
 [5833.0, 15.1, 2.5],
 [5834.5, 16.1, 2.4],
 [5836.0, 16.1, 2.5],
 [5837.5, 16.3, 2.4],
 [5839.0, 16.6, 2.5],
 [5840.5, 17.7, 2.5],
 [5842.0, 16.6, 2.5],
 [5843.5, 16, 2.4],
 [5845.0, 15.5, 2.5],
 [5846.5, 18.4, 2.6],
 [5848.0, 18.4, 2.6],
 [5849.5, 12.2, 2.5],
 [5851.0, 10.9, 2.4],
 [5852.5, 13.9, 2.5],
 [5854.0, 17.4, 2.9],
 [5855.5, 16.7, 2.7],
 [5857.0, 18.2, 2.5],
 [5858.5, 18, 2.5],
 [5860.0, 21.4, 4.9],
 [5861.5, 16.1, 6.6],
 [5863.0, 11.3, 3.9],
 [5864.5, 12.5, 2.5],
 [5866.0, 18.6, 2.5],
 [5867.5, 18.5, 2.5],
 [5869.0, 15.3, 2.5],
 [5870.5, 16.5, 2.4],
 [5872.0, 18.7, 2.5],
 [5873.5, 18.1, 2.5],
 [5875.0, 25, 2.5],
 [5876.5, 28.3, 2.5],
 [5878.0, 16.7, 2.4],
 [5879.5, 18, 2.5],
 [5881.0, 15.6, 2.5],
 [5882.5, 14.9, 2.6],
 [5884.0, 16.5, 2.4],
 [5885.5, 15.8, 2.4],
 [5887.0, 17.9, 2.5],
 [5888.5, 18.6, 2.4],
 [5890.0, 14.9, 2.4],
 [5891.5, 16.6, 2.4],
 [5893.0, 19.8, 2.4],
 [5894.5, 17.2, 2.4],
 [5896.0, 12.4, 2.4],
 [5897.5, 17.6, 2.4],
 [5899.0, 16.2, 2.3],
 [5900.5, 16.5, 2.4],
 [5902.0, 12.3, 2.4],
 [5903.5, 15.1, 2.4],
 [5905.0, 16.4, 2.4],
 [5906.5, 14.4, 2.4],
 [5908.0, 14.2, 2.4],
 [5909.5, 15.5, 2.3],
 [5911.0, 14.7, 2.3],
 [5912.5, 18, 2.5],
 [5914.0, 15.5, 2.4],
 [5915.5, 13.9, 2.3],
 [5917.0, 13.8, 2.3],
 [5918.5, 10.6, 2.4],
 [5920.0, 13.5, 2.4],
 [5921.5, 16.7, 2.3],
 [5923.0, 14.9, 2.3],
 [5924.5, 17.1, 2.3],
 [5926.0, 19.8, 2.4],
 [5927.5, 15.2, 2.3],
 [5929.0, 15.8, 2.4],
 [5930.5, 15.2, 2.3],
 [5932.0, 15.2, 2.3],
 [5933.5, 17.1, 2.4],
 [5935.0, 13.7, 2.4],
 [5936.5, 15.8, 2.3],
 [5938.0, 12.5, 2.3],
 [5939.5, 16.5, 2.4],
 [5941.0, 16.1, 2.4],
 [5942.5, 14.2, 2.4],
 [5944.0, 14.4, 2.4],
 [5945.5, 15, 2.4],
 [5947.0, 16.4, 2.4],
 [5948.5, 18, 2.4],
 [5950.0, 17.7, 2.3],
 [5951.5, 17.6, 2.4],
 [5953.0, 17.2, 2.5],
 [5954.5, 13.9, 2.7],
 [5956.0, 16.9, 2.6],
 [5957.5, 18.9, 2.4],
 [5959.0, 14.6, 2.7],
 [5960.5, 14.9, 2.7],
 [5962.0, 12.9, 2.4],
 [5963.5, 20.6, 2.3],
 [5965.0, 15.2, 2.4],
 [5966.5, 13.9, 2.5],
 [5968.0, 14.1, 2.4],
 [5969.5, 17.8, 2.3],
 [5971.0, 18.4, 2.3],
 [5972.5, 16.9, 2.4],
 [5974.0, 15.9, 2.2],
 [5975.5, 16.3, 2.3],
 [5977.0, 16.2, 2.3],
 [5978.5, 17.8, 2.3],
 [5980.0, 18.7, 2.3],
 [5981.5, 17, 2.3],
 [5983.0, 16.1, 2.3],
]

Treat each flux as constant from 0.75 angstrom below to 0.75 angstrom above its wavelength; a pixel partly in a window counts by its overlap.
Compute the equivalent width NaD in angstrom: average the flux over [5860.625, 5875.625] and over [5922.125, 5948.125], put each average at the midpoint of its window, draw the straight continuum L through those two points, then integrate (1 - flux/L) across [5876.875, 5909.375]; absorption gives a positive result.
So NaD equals 0.6 angstrom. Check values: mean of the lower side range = 17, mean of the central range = 16.2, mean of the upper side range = 15.6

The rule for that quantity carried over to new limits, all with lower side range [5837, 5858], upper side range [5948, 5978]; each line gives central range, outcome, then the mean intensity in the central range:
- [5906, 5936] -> 1.9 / 15.3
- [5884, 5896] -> -0.5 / 16.9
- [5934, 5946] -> 1.1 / 14.8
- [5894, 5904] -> 0.6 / 15.3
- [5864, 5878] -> -2.5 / 19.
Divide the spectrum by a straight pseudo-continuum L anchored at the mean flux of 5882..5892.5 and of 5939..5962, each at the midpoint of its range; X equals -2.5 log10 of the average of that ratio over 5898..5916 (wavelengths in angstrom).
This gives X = 0.08 mag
